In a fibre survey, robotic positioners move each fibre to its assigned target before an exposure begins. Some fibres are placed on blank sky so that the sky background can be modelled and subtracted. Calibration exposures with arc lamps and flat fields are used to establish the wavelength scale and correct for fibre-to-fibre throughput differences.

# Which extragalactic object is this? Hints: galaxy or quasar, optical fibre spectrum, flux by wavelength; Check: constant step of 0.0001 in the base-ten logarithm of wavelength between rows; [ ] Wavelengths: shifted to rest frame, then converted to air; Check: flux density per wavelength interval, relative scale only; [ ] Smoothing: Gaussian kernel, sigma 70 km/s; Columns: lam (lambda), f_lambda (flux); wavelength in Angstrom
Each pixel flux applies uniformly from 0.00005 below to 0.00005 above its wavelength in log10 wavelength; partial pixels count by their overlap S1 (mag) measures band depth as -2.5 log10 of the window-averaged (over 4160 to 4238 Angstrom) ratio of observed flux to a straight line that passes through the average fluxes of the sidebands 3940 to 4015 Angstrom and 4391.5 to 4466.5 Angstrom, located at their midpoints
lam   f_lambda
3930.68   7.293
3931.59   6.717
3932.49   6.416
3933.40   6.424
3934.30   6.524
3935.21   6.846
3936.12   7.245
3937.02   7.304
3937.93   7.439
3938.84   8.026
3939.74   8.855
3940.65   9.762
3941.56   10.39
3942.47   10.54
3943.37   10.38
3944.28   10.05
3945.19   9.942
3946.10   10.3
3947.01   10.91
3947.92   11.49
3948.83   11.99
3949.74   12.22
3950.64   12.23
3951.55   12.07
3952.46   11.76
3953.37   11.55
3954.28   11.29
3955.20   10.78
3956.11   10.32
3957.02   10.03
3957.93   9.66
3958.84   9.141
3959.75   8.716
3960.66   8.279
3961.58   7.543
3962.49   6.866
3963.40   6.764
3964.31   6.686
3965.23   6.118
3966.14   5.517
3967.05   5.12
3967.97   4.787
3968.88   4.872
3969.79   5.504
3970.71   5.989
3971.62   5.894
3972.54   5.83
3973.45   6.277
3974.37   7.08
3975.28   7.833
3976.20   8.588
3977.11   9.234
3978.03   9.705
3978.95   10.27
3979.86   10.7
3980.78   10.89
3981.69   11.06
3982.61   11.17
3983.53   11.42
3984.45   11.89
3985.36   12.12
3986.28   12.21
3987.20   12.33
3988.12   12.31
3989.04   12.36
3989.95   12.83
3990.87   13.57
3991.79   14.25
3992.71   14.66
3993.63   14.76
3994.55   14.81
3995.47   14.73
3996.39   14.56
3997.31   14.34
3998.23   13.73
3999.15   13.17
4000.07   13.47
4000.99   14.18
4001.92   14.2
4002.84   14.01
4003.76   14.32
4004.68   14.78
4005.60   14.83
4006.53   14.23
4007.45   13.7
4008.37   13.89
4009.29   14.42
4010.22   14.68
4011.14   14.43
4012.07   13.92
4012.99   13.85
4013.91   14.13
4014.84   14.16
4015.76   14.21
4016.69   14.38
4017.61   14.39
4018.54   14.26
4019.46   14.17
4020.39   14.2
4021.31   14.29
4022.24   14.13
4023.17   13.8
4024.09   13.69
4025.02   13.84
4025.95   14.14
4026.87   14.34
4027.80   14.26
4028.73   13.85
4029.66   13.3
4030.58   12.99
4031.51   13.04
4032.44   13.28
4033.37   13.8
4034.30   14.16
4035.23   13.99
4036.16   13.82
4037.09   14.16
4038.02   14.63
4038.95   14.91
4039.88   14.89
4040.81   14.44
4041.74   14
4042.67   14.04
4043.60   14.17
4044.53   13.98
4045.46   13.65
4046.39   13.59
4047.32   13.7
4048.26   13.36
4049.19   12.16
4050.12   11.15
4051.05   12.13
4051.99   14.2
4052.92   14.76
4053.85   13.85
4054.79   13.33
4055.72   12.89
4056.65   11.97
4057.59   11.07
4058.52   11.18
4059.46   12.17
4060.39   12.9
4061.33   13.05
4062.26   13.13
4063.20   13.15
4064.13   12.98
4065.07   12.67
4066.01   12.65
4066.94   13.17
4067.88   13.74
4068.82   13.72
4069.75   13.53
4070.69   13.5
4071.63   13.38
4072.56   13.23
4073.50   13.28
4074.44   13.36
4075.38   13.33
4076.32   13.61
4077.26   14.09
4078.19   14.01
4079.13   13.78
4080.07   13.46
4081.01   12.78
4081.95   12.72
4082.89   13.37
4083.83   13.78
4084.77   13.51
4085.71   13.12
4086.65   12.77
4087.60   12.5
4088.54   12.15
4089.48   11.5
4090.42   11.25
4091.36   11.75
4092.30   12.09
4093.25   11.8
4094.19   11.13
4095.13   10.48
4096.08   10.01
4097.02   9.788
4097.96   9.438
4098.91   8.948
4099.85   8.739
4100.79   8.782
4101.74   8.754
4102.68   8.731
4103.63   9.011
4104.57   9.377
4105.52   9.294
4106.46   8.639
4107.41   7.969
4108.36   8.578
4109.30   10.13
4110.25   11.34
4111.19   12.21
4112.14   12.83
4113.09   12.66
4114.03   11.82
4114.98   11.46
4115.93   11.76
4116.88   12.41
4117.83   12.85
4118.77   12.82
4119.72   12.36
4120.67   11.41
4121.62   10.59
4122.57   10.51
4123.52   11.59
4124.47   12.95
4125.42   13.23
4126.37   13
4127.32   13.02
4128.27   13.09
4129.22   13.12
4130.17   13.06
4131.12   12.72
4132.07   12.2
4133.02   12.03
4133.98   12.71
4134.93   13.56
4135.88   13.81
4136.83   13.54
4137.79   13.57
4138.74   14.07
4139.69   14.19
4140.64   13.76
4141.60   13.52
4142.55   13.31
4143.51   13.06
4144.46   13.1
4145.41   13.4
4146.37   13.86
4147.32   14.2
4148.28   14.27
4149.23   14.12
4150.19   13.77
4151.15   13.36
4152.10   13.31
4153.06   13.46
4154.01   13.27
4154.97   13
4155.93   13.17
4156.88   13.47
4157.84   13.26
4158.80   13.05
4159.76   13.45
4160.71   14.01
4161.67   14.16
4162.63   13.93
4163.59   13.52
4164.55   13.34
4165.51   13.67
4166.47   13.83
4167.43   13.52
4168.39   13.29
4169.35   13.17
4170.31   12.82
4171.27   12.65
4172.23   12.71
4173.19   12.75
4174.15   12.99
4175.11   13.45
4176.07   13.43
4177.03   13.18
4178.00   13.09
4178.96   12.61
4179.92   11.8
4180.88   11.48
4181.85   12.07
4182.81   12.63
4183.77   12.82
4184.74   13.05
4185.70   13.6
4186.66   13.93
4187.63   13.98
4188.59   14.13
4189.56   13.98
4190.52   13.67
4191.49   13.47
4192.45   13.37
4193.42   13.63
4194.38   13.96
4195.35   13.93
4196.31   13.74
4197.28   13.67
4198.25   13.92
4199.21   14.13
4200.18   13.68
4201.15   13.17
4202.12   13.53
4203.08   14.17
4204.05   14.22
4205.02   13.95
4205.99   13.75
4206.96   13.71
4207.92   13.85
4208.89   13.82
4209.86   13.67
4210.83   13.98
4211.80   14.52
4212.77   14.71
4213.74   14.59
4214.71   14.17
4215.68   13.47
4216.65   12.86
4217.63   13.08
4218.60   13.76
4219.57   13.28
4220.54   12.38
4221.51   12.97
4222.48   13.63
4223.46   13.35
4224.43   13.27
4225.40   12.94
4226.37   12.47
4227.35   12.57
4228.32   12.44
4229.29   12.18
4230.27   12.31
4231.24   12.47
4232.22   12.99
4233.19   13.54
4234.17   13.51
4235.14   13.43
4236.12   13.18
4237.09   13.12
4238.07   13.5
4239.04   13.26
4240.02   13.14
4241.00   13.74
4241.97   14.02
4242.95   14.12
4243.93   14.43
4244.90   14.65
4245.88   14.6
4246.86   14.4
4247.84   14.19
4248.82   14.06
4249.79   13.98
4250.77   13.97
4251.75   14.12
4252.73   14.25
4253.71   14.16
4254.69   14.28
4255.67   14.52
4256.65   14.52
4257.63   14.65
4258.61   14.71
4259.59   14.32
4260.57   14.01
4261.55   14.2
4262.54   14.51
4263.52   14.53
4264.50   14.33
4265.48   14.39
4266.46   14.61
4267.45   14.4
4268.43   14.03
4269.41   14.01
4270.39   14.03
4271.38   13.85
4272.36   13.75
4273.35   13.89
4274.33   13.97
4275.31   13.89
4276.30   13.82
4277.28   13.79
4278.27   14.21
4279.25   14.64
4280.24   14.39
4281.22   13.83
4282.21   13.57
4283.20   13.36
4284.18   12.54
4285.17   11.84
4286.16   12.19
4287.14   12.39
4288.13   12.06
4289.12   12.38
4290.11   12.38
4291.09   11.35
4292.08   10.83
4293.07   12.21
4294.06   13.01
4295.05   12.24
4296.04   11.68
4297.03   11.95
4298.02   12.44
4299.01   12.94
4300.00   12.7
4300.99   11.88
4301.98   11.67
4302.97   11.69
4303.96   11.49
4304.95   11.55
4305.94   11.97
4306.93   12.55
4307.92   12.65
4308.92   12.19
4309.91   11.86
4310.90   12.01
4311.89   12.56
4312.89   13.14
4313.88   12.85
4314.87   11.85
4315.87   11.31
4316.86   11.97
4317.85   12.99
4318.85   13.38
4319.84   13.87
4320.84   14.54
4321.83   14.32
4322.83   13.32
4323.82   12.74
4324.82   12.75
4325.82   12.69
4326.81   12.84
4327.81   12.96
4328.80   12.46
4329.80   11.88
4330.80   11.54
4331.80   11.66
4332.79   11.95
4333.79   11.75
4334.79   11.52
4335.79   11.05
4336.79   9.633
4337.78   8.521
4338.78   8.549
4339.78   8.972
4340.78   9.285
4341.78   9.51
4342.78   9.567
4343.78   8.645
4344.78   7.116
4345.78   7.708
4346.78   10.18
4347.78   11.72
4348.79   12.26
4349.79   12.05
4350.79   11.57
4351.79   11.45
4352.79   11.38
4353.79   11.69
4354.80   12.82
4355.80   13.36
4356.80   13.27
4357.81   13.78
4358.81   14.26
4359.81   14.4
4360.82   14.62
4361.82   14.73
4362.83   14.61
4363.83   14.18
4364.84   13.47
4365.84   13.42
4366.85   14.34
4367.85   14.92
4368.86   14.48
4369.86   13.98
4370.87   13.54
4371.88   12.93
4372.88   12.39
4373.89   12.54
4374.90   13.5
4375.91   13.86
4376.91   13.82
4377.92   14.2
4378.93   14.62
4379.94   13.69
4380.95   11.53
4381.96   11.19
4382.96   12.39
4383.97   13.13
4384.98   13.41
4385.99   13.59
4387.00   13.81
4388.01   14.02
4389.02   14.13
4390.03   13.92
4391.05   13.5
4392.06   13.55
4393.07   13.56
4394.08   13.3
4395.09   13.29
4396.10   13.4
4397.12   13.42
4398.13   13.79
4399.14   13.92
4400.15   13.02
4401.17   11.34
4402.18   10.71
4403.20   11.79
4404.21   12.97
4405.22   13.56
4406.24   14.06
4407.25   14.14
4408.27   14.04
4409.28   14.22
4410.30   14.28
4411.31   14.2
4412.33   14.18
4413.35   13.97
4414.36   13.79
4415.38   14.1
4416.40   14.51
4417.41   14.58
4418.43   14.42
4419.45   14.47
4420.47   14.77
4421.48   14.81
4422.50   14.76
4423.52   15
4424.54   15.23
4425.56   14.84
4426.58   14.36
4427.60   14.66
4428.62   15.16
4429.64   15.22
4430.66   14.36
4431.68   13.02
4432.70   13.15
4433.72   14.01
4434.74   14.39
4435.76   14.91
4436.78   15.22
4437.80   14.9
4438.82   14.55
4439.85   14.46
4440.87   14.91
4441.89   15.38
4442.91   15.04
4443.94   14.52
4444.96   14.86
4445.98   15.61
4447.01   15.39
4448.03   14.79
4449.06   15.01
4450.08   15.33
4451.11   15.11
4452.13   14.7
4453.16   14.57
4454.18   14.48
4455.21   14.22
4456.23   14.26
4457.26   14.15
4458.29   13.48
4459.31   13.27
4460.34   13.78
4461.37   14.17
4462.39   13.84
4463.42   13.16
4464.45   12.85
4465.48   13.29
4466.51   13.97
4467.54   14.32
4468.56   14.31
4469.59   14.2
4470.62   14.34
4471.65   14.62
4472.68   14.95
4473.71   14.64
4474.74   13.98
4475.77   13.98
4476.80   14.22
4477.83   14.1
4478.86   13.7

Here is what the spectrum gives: -0.068 mag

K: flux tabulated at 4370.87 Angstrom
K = 13.54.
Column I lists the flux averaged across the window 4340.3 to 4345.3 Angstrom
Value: 8.82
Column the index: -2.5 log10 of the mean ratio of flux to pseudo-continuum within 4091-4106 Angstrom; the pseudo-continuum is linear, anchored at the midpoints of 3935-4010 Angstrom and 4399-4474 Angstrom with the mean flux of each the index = 0.17 mag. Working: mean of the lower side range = 10.6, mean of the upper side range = 14.2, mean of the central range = 9.87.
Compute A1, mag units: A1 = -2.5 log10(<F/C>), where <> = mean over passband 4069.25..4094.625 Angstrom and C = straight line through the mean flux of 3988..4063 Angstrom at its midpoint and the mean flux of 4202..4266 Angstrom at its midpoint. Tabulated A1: 0.069 mag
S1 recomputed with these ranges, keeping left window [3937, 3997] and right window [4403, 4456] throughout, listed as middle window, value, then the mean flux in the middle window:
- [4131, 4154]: -0.15 mag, 13.5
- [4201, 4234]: -0.08 mag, 13.4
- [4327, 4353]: 0.27 mag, 10.6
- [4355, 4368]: -0.02 mag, 14.1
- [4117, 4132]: -0.08 mag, 12.4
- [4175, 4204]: -0.11 mag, 13.4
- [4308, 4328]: 0.05 mag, 12.8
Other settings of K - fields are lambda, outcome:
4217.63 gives 13.08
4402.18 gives 10.71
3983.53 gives 11.42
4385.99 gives 13.59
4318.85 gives 13.38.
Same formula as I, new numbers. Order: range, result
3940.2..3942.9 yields 10.2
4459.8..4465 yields 13.5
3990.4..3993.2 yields 14.1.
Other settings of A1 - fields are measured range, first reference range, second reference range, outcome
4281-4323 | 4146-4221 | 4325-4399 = 0.033 mag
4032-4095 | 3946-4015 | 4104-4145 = -0.127 mag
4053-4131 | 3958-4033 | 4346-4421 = 0.014 mag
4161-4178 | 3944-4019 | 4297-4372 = -0.135 mag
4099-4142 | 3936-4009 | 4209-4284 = 0.057 mag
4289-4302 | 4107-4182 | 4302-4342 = -0.006 mag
